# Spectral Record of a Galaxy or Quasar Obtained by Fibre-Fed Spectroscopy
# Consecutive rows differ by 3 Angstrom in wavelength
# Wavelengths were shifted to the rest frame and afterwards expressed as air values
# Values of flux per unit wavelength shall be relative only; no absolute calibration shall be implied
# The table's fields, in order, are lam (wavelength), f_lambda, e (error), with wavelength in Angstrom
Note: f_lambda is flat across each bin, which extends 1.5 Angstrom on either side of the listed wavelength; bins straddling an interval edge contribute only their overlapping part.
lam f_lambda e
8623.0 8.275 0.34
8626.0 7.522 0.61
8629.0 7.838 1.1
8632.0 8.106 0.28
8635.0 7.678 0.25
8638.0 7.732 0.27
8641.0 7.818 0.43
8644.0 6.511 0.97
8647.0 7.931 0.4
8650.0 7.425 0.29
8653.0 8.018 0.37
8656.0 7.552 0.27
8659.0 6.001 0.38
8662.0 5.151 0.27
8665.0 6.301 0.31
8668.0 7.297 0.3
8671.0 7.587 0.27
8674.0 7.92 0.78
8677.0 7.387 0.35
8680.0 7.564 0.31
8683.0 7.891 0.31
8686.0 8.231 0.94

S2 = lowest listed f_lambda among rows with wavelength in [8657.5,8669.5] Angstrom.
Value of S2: 5.151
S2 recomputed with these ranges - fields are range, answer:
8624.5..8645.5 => 6.511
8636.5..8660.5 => 6.001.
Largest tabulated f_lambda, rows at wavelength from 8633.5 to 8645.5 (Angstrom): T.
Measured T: 7.818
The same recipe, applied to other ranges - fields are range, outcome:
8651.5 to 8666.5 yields 8.018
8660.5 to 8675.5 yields 7.92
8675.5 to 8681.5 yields 7.564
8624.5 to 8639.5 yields 8.106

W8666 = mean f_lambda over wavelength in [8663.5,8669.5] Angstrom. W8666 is 6.8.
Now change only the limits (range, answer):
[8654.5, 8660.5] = 6.78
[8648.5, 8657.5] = 7.67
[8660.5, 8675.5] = 6.85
